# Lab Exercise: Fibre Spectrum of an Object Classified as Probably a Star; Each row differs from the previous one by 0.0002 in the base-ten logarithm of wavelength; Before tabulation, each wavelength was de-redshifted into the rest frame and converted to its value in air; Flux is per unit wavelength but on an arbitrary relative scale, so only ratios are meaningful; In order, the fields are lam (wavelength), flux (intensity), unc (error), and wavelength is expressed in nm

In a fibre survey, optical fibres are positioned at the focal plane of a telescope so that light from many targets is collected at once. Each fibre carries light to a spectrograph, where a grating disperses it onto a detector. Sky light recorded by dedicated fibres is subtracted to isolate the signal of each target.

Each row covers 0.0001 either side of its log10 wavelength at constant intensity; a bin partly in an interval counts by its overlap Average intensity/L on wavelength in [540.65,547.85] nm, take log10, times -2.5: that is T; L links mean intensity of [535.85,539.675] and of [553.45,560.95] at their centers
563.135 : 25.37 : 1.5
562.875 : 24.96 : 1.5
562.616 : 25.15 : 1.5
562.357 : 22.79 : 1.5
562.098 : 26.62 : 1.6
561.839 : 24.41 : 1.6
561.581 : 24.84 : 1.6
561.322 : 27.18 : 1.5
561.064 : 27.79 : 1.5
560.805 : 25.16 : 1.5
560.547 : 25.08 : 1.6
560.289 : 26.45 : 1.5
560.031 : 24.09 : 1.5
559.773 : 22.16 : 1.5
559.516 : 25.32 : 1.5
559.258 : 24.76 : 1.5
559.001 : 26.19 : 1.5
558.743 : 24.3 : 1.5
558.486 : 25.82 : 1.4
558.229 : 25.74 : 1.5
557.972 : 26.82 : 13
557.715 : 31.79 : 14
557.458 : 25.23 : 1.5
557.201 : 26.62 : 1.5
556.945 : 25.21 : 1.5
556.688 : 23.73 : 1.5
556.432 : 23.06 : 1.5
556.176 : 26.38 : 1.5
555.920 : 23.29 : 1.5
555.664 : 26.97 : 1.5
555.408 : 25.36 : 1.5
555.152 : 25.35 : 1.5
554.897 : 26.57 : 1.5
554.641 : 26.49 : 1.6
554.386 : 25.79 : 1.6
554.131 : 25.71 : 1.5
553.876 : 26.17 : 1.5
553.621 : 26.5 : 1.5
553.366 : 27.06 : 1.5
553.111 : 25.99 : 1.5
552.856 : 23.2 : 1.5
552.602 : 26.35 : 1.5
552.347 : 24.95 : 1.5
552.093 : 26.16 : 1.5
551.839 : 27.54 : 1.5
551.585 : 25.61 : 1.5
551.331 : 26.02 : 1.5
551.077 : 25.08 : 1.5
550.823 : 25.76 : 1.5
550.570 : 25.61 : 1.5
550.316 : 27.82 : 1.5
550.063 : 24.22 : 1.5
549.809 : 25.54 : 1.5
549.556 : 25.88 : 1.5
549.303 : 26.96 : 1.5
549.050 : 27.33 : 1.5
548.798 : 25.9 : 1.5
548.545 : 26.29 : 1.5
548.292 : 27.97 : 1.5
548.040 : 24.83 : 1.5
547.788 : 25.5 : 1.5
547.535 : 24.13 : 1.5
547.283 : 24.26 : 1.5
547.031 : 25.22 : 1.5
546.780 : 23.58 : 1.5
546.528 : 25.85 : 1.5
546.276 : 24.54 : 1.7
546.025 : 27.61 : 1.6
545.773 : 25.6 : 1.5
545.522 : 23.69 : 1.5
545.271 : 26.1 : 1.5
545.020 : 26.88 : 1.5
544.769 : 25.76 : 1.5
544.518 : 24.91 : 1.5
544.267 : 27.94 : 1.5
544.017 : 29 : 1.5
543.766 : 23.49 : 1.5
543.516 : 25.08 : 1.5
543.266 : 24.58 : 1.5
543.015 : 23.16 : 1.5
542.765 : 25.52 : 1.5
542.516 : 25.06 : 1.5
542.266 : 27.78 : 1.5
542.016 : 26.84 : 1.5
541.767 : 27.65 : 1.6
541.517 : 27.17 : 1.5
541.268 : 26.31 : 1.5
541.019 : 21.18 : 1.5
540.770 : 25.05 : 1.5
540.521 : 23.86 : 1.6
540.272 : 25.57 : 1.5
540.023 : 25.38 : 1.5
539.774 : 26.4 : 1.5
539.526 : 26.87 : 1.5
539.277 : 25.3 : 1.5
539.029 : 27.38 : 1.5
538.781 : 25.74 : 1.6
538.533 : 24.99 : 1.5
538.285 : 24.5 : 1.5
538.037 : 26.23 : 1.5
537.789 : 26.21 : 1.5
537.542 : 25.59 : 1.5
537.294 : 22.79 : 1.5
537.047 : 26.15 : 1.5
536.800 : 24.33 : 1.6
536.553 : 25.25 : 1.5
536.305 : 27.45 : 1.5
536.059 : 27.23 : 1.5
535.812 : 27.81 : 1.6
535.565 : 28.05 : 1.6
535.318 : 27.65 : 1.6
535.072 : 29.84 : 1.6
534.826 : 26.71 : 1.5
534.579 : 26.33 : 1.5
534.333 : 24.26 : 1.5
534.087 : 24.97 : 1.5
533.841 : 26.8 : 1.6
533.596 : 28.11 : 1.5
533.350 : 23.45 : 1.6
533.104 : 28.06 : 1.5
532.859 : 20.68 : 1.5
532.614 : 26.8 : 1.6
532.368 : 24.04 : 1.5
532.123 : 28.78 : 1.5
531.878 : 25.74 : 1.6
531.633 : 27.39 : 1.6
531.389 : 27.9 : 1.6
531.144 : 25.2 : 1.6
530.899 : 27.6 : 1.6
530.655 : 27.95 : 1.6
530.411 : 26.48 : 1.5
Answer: 0.01 mag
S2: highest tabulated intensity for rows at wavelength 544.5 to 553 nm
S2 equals 27.97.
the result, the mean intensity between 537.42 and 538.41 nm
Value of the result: 25.6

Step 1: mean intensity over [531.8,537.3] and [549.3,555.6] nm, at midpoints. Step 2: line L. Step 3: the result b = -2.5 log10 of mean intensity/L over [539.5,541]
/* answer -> 0.042 mag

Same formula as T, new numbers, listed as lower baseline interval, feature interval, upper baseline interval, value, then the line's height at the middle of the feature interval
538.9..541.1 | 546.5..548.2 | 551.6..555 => 0.04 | 25.7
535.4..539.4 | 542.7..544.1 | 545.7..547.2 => 0.02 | 25.6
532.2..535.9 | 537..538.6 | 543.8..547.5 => 0.04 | 26.1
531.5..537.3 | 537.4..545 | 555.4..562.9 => 0.01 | 26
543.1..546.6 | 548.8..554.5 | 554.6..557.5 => -0.02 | 25.5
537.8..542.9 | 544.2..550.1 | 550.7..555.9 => 0.01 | 25.8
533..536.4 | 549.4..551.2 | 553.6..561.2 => 0.01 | 26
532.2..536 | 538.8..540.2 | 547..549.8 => 0.00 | 26.1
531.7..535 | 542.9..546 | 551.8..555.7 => 0.01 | 25.9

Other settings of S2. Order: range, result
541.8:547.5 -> 29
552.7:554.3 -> 27.06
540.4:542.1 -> 27.65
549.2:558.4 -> 31.79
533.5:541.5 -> 29.84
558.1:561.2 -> 27.79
